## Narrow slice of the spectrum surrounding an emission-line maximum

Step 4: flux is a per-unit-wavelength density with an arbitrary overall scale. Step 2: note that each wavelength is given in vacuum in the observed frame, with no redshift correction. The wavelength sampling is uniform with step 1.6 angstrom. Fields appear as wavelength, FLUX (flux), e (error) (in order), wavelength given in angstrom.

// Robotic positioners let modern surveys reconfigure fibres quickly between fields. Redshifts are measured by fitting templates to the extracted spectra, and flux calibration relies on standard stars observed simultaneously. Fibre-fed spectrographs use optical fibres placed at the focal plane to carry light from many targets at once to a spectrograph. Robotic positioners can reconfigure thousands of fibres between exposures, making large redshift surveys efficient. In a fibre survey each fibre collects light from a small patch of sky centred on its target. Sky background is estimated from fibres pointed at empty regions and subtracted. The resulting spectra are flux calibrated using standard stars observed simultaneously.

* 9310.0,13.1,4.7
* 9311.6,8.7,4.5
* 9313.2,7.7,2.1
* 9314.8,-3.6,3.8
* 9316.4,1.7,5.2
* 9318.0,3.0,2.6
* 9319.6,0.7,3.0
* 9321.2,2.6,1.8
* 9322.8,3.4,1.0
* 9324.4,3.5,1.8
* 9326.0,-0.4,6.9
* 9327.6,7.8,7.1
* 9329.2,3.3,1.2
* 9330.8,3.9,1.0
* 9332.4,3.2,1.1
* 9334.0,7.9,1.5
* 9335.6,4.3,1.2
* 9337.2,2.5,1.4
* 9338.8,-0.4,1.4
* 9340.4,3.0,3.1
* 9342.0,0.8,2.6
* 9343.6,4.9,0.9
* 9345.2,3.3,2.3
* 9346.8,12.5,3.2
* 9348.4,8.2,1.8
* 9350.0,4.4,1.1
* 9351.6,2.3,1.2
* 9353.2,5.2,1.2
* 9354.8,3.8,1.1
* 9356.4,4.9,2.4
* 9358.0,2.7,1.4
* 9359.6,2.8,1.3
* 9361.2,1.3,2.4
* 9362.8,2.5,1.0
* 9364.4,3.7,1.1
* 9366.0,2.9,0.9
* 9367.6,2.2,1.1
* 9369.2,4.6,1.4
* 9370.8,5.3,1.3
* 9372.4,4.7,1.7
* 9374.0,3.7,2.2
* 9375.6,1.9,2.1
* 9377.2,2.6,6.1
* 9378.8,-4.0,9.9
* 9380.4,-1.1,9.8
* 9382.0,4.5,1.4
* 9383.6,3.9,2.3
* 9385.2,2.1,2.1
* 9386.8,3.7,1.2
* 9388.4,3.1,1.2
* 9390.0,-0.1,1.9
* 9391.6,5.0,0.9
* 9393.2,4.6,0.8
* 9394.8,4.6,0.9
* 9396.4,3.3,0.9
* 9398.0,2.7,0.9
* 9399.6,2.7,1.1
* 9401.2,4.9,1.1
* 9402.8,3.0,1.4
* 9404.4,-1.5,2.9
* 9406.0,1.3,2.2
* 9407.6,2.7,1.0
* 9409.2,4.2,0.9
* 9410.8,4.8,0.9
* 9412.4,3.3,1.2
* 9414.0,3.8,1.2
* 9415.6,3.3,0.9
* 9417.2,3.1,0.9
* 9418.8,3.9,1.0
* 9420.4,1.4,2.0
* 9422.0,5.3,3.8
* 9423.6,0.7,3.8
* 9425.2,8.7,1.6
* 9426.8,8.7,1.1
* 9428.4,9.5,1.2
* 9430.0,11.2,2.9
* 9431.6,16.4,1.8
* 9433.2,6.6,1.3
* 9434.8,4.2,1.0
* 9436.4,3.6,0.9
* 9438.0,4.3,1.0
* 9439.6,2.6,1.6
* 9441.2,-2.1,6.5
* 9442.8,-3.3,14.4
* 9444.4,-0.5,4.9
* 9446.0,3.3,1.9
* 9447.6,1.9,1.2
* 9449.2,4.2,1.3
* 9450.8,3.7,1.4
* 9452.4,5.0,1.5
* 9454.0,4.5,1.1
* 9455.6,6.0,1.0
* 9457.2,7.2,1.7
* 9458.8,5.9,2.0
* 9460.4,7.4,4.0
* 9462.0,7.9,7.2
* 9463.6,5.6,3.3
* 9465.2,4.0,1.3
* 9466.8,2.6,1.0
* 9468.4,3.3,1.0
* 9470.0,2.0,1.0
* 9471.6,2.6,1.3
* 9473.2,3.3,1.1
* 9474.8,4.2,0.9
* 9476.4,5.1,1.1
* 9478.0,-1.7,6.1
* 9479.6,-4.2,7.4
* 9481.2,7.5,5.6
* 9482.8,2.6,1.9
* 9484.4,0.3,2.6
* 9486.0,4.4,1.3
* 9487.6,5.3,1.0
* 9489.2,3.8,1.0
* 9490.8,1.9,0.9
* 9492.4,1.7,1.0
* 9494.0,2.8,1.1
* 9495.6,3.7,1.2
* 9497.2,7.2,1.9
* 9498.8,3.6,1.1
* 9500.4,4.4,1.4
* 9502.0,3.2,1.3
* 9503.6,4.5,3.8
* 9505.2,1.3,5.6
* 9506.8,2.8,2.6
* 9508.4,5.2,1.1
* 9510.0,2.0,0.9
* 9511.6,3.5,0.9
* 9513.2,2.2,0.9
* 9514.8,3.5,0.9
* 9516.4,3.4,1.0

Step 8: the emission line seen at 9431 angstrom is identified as H-alpha 6563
